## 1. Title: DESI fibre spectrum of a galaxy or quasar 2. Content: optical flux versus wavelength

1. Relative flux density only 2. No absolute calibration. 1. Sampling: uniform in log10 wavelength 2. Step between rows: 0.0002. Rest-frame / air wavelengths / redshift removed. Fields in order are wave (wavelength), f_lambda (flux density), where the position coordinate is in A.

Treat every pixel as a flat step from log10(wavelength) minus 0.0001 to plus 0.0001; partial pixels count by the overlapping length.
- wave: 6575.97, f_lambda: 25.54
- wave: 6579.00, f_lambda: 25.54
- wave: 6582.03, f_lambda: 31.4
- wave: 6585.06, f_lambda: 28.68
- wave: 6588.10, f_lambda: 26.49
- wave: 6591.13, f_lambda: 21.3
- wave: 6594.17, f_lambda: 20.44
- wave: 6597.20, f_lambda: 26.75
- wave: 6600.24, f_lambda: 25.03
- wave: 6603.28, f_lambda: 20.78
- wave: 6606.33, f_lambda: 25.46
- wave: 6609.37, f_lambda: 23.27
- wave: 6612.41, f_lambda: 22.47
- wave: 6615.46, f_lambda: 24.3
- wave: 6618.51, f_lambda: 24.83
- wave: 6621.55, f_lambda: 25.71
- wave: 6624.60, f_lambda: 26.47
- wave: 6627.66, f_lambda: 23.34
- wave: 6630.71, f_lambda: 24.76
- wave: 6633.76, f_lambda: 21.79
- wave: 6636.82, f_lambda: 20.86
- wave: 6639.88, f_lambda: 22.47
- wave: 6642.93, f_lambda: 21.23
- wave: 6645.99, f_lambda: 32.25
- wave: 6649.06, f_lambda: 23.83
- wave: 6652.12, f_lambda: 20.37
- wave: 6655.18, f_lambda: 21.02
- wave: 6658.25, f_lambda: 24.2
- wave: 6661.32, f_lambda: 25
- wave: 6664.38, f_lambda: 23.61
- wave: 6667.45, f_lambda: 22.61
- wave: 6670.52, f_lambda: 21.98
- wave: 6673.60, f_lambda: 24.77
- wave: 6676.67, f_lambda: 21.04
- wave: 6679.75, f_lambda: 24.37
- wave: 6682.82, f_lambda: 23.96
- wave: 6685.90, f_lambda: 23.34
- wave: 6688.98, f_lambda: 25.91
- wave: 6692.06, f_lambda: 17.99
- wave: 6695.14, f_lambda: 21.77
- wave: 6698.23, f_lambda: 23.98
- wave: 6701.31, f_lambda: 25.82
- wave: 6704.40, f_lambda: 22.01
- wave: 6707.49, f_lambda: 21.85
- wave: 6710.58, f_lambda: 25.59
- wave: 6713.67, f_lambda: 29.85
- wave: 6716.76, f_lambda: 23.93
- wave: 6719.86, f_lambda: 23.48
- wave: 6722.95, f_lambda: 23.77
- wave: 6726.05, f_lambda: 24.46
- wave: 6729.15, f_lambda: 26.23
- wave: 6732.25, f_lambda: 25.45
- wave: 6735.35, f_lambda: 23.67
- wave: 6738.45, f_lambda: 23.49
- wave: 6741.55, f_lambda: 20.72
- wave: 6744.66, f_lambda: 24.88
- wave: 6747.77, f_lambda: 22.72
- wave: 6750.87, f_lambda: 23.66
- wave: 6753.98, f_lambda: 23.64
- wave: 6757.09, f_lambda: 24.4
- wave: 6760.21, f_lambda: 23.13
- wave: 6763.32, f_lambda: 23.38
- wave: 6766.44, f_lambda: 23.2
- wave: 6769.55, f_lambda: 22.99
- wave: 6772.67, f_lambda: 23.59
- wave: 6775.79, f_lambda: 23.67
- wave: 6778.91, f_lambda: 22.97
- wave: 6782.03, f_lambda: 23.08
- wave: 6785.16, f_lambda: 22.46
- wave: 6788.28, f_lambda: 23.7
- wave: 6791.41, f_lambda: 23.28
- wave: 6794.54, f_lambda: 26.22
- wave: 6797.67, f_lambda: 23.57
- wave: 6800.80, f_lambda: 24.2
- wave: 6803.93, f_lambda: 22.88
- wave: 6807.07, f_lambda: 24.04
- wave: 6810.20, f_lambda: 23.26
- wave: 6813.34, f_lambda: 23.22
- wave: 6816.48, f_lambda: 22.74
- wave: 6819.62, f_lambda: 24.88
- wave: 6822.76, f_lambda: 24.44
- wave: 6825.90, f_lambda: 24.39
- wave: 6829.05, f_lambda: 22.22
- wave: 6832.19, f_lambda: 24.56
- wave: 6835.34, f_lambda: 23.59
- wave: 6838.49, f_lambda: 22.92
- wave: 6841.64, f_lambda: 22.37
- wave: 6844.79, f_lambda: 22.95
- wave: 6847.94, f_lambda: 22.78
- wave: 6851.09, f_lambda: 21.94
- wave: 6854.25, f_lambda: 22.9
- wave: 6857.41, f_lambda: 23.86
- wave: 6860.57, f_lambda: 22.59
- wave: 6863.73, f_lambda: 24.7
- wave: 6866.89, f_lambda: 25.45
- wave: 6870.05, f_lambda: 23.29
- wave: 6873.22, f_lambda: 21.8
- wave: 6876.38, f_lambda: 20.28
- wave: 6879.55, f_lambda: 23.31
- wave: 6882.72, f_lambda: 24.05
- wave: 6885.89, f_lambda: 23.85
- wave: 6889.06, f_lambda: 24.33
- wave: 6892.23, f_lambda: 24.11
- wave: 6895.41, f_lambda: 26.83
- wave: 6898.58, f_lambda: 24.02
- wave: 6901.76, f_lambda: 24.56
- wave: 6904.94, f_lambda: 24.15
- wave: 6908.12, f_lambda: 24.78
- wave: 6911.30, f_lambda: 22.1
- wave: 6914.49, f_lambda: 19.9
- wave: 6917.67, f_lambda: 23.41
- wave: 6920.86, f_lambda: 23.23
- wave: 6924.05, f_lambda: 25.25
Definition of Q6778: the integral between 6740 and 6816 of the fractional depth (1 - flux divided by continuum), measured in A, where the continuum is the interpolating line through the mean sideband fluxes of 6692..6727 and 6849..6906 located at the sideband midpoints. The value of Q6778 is 1.21 A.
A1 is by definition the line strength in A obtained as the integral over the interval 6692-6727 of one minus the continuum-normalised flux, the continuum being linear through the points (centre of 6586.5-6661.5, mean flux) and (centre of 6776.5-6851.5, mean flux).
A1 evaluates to -0.5 A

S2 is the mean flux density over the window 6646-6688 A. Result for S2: 23.5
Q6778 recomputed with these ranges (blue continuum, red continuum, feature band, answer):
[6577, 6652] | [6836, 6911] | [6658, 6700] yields 1.88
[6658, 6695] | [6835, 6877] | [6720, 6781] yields -1.55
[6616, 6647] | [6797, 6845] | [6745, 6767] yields 0.22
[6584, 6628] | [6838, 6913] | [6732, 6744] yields 0.36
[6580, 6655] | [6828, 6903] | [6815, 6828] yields -0.23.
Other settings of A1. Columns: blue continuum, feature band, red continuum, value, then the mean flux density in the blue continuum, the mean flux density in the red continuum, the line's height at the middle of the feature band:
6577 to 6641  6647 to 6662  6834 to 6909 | 0.7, 24.4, 23.6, 24.3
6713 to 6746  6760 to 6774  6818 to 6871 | 0.5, 24.4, 23.5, 24.1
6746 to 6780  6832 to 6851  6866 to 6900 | 0.5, 23.4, 23.7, 23.6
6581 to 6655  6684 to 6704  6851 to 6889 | 0.7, 24.2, 23.3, 23.9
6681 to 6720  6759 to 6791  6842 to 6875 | 0.4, 23.8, 23.2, 23.5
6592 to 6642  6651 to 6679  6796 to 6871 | 0.9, 23.6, 23.5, 23.6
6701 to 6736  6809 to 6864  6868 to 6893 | 0.6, 24.7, 23.1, 23.6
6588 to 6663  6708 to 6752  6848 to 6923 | -1.4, 23.7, 23.5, 23.6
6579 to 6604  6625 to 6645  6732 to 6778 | 1.5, 25.3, 23.4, 24.8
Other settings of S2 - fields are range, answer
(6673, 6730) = 23.9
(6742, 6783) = 23.4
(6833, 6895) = 23.3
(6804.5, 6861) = 23.3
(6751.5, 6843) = 23.6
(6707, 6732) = 25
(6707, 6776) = 24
